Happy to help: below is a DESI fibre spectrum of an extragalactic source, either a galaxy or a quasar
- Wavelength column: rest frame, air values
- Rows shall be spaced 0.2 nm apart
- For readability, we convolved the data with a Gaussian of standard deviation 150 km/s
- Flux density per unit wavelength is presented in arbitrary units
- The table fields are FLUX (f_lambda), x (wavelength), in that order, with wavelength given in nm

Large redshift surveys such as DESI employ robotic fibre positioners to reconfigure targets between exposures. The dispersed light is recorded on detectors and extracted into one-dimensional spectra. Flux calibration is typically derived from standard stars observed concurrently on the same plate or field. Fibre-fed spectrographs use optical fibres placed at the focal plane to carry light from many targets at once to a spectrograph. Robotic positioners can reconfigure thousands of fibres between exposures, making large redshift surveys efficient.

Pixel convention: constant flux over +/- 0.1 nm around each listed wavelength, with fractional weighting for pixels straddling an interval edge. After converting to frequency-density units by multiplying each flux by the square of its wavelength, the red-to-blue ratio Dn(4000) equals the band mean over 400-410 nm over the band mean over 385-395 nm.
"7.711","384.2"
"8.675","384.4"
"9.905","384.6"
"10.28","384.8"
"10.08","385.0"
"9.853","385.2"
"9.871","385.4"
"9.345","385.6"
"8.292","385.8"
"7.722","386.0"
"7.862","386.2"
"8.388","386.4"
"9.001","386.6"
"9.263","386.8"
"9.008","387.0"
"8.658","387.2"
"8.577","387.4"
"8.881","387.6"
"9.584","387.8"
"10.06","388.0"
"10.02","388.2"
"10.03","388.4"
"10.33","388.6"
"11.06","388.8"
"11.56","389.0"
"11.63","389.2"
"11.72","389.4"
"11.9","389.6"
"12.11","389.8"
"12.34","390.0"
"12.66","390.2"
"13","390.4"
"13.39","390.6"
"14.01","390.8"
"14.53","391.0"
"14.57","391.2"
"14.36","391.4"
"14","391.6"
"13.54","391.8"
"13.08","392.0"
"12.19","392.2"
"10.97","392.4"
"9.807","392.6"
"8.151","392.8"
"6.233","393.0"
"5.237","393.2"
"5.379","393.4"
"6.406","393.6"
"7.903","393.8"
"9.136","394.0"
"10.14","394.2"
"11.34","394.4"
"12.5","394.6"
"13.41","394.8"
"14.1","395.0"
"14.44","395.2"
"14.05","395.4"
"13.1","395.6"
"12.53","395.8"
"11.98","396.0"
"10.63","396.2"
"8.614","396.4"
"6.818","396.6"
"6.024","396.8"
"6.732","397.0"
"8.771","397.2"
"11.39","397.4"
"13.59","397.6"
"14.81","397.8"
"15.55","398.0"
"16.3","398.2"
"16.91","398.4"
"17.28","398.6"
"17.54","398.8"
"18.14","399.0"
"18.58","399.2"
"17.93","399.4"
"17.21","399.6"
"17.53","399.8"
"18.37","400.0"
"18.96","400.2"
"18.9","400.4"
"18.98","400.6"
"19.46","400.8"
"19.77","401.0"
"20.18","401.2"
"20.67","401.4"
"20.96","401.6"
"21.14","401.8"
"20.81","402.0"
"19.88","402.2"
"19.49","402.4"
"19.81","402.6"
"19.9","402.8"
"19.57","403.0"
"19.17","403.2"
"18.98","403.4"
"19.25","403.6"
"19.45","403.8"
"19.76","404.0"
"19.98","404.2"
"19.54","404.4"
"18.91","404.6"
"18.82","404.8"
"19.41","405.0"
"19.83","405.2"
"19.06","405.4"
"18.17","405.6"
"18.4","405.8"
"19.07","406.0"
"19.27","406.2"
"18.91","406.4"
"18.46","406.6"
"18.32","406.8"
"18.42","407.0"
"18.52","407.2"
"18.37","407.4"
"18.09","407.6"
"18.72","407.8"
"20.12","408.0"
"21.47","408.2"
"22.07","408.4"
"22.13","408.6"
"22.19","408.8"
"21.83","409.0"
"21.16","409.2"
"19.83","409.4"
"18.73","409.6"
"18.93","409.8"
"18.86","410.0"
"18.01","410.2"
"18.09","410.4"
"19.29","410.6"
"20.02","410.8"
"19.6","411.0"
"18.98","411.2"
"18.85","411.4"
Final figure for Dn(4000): 2.0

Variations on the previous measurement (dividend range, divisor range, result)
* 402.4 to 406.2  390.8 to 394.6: 1.94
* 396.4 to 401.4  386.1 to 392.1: 1.45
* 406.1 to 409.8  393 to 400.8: 1.59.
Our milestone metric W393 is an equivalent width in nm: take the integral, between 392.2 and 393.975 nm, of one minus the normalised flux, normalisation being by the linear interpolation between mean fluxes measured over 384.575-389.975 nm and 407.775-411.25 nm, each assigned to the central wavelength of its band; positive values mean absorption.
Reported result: 0.66 nm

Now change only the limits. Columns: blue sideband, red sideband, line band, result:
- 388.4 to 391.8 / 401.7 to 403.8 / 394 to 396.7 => 0.67 nm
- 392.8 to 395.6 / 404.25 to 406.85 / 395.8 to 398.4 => 0.25 nm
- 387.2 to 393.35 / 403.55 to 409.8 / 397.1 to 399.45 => -0.03 nm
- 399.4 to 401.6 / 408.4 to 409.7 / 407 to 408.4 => 0.09 nm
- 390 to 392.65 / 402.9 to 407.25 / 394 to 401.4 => 0.69 nm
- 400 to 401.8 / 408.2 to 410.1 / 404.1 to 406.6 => 0.14 nm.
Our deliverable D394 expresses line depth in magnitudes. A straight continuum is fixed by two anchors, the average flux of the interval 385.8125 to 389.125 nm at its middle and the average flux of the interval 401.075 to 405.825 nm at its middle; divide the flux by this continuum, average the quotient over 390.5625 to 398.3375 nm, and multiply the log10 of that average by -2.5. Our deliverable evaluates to 0.21 mag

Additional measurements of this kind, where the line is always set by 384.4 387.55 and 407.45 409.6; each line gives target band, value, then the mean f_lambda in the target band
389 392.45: -0.128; 12.9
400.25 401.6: -0.180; 19.7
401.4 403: -0.168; 20.3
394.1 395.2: 0.086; 12.5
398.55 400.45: -0.131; 18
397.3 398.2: 0.074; 14.1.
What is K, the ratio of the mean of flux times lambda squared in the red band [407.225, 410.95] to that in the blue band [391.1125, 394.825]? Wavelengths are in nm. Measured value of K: 2.08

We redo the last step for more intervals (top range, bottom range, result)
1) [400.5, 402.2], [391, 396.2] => 1.88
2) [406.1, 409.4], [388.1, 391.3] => 1.79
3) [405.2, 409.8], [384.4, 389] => 2.32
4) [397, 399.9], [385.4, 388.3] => 1.84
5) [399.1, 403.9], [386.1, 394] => 1.95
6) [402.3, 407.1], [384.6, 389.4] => 2.18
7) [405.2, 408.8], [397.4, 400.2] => 1.20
